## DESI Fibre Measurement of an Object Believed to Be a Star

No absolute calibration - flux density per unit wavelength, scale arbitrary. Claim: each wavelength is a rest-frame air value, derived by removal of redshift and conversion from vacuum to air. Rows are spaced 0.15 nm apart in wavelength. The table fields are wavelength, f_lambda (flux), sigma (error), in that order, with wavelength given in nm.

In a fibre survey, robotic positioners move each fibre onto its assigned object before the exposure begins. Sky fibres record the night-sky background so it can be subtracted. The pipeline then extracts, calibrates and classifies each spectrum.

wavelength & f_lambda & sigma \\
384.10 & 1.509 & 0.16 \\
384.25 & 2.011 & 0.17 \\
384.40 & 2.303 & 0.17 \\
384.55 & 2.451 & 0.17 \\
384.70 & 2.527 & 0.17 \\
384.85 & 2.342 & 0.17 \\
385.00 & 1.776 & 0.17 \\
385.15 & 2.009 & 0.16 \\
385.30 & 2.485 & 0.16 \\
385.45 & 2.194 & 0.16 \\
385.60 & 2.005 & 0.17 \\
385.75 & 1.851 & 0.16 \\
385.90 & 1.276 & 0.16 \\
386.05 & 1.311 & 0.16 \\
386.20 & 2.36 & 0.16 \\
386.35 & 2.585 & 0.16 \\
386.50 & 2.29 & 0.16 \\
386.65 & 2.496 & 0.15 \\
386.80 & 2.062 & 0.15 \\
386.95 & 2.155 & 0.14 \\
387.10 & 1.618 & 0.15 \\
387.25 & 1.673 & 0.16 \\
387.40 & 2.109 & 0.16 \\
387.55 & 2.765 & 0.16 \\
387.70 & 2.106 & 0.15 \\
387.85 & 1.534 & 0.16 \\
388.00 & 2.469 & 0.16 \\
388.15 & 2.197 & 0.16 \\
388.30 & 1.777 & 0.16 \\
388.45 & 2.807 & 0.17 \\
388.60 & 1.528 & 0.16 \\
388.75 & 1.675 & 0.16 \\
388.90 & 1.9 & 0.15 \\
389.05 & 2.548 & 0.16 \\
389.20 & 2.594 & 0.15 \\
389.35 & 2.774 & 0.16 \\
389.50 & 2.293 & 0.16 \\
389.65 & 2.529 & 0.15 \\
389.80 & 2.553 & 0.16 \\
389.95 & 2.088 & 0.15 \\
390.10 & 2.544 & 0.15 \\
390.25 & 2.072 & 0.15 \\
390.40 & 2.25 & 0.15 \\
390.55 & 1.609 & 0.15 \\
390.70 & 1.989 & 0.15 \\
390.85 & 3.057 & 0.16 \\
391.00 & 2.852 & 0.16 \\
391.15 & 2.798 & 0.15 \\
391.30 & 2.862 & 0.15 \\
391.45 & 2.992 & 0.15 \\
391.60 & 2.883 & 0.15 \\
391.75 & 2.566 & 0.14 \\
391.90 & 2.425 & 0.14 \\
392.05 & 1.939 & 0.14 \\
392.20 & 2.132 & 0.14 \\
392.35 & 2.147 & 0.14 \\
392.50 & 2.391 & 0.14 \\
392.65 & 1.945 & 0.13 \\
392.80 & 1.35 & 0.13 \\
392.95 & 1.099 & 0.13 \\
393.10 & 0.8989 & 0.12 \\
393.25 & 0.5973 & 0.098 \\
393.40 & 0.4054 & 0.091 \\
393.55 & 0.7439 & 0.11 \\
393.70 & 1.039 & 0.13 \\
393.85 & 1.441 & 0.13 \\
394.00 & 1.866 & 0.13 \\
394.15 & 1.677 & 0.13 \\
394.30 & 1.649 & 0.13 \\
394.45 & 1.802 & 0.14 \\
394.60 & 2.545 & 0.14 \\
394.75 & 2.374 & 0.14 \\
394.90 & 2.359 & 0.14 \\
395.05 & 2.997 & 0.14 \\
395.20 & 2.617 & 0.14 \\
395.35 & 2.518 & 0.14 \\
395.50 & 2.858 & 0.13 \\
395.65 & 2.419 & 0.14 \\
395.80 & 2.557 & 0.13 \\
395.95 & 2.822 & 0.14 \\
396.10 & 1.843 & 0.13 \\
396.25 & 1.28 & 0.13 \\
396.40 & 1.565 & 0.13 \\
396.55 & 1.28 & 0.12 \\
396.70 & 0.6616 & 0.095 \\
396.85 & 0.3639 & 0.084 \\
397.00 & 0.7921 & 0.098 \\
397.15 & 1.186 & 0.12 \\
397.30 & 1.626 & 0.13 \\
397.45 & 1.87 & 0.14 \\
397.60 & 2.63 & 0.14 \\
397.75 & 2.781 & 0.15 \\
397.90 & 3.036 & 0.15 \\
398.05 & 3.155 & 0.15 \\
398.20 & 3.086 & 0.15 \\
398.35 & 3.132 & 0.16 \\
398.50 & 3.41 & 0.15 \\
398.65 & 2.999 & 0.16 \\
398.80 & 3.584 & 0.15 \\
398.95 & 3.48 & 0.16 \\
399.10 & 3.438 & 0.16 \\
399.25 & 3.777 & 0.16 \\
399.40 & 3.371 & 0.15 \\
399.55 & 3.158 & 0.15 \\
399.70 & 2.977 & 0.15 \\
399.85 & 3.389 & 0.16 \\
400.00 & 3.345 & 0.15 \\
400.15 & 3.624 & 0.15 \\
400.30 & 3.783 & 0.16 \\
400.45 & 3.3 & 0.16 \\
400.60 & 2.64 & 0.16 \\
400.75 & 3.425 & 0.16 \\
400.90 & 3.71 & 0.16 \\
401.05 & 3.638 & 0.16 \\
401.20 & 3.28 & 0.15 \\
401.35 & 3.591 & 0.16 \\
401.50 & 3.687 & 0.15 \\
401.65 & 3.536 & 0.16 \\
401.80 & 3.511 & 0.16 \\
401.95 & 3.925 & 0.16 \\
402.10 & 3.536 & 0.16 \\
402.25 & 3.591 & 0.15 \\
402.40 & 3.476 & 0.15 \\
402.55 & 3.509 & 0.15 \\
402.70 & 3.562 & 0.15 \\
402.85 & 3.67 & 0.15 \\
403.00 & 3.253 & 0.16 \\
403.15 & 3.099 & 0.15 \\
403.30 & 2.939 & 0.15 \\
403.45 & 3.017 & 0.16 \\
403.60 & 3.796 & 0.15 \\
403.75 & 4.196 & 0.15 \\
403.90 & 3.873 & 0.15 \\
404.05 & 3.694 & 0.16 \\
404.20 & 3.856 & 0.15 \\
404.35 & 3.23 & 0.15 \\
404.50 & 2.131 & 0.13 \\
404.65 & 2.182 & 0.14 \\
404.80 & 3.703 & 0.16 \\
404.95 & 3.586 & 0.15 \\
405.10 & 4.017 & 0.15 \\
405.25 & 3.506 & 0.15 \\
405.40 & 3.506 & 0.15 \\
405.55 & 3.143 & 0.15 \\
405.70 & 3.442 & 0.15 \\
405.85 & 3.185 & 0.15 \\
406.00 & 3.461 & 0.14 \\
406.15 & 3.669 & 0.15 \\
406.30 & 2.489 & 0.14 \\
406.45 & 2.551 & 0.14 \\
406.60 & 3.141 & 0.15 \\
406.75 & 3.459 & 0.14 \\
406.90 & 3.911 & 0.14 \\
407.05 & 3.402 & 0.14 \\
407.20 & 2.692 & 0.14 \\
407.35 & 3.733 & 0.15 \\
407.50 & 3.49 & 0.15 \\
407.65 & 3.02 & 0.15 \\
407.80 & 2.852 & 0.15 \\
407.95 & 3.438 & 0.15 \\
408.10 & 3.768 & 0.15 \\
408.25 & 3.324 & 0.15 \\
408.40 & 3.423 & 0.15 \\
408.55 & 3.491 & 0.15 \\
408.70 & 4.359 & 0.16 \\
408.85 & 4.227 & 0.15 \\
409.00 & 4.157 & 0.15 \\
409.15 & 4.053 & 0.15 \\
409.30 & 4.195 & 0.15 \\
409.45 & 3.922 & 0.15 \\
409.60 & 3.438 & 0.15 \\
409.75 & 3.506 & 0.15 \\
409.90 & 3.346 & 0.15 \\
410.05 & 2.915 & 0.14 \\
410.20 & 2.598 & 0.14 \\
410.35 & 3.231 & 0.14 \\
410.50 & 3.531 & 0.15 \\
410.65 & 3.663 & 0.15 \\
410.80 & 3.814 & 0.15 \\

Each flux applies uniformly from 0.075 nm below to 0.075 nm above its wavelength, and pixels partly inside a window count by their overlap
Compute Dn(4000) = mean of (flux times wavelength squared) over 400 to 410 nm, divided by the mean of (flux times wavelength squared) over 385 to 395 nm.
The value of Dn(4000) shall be 1.82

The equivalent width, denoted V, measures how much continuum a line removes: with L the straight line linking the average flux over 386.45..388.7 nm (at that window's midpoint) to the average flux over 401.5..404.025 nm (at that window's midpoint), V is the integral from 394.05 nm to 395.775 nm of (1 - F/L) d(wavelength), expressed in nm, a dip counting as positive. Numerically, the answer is 0.28 nm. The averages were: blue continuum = 2.1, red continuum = 3.54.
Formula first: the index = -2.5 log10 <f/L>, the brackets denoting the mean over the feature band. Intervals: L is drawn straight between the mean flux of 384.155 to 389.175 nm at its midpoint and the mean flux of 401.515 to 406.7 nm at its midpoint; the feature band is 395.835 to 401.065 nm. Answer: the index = 0.12 mag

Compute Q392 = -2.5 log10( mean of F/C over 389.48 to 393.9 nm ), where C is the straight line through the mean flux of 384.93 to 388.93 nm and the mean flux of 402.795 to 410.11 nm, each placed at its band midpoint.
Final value 0.168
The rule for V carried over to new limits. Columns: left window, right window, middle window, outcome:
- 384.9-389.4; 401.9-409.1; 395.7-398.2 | 0.83 nm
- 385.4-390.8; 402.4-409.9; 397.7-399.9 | -0.26 nm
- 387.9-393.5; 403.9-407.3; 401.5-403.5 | -0.26 nm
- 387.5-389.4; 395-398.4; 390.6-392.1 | -0.32 nm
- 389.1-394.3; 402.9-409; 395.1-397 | 0.44 nm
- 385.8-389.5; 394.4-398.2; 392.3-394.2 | 0.69 nm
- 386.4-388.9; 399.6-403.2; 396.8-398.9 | 0.46 nm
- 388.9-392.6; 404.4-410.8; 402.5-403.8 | -0.12 nm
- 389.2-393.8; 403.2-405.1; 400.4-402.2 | -0.24 nm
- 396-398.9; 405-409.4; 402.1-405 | -0.40 nm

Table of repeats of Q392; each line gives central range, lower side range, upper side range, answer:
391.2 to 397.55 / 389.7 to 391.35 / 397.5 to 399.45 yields 0.438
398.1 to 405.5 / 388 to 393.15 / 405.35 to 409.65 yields -0.121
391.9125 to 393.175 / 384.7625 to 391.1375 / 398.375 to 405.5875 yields 0.407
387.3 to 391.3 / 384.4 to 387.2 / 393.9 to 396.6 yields -0.081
